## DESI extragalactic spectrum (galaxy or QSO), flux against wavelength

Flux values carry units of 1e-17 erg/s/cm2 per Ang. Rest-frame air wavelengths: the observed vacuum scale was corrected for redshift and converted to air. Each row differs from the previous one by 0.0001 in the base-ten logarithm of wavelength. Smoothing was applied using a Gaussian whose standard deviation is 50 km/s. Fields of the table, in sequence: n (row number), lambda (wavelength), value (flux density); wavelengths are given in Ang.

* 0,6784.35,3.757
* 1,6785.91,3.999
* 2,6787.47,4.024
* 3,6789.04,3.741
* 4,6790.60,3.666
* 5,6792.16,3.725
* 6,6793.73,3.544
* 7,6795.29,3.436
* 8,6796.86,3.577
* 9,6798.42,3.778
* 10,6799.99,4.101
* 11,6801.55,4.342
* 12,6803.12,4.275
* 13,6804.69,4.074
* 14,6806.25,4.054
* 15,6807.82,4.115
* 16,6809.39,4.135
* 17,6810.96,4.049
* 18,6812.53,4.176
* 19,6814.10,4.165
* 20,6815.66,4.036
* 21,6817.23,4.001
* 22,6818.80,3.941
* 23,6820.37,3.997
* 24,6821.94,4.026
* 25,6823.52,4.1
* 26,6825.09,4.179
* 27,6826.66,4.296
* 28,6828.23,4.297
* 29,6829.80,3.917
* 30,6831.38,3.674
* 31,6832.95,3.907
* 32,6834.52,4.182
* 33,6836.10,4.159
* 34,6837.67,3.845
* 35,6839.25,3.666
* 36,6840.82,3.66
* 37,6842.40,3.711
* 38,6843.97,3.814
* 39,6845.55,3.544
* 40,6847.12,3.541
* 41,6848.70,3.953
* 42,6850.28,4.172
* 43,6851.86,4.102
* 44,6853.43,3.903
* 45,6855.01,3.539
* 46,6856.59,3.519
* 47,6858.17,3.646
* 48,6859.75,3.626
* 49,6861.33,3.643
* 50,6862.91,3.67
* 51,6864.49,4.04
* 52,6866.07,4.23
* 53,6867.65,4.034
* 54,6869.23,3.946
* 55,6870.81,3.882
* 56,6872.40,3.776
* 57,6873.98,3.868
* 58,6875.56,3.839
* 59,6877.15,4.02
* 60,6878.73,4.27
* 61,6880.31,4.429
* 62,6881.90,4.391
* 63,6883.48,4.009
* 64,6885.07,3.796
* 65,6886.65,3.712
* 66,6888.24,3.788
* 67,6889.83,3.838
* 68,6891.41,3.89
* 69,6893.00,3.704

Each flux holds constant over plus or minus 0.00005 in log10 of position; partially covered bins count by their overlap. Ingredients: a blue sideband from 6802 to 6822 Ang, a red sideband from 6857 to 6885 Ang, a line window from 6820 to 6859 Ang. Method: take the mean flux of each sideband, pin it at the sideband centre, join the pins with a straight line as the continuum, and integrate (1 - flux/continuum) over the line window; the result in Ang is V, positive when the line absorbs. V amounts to 1.27 Ang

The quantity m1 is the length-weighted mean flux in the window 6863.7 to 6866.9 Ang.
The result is 4.14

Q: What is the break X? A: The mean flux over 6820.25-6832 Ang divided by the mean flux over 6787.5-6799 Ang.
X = 1.1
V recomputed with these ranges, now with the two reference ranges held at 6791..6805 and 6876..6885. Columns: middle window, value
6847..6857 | 0.53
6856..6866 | 0.89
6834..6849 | 0.85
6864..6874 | 0.38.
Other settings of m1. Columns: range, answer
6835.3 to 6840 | 3.89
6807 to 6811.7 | 4.09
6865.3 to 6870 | 4.07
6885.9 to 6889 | 3.75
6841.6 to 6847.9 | 3.65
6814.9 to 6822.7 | 4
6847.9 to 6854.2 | 4.03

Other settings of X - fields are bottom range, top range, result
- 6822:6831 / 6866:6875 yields 0.95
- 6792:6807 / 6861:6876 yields 1.00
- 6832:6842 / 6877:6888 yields 1.05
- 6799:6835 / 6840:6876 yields 0.93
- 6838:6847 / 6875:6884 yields 1.13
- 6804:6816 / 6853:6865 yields 0.90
